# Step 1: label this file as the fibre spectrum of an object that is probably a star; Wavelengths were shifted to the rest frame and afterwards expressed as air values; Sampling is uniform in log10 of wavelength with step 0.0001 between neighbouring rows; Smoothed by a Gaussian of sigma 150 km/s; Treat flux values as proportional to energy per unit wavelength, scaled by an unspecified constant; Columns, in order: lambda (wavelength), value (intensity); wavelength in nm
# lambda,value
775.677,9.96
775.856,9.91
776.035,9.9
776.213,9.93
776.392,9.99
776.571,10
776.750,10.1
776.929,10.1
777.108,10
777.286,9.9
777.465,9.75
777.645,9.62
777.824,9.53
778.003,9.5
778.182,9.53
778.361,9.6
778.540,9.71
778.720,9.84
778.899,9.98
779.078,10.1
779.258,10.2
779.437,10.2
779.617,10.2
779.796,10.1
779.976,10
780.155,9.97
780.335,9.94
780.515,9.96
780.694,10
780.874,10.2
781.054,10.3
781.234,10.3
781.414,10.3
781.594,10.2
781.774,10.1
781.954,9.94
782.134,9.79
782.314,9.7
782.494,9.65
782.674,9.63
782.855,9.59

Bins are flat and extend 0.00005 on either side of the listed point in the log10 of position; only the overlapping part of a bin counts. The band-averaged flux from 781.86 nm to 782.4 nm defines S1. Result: 9.82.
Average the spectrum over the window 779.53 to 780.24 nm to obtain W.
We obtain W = 10.1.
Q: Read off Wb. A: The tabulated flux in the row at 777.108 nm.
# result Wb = 10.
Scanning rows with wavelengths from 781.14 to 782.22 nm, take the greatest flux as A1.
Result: 10.3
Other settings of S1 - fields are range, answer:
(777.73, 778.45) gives 9.55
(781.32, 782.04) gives 10.1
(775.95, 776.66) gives 9.96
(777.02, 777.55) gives 9.9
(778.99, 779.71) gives 10.2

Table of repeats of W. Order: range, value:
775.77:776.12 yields 9.9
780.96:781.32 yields 10.3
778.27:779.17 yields 9.84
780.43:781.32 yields 10.2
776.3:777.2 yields 10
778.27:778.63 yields 9.66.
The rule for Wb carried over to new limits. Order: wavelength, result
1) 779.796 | 10.1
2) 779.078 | 10.1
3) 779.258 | 10.2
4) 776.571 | 10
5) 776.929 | 10.1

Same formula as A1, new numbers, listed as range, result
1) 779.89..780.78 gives 10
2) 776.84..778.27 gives 10.1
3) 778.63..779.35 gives 10.2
